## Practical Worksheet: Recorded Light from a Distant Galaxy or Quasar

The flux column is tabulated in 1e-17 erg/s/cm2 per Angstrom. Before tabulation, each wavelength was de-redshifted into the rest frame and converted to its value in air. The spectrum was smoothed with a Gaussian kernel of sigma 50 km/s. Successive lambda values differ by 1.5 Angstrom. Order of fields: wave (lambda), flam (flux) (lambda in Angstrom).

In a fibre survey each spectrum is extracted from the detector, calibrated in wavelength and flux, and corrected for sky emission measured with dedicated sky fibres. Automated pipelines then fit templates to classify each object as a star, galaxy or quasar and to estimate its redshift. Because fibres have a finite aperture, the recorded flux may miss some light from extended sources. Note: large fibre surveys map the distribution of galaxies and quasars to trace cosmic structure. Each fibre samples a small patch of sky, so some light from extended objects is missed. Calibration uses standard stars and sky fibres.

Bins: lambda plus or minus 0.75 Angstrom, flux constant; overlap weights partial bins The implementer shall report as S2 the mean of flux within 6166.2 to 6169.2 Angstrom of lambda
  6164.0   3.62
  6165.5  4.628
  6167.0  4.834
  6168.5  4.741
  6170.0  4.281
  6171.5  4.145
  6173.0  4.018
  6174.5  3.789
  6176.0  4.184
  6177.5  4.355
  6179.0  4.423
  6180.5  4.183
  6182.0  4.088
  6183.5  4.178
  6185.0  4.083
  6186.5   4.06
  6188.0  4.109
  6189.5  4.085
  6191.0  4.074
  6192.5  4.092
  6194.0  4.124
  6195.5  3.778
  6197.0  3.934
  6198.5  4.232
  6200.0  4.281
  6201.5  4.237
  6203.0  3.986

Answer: 4.79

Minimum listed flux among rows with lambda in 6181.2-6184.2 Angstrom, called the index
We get 4.088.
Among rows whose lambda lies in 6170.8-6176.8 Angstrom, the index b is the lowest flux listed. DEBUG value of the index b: 3.789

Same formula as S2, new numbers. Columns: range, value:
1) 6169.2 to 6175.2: 4.07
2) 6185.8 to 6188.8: 4.08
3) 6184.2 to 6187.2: 4.07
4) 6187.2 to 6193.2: 4.09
